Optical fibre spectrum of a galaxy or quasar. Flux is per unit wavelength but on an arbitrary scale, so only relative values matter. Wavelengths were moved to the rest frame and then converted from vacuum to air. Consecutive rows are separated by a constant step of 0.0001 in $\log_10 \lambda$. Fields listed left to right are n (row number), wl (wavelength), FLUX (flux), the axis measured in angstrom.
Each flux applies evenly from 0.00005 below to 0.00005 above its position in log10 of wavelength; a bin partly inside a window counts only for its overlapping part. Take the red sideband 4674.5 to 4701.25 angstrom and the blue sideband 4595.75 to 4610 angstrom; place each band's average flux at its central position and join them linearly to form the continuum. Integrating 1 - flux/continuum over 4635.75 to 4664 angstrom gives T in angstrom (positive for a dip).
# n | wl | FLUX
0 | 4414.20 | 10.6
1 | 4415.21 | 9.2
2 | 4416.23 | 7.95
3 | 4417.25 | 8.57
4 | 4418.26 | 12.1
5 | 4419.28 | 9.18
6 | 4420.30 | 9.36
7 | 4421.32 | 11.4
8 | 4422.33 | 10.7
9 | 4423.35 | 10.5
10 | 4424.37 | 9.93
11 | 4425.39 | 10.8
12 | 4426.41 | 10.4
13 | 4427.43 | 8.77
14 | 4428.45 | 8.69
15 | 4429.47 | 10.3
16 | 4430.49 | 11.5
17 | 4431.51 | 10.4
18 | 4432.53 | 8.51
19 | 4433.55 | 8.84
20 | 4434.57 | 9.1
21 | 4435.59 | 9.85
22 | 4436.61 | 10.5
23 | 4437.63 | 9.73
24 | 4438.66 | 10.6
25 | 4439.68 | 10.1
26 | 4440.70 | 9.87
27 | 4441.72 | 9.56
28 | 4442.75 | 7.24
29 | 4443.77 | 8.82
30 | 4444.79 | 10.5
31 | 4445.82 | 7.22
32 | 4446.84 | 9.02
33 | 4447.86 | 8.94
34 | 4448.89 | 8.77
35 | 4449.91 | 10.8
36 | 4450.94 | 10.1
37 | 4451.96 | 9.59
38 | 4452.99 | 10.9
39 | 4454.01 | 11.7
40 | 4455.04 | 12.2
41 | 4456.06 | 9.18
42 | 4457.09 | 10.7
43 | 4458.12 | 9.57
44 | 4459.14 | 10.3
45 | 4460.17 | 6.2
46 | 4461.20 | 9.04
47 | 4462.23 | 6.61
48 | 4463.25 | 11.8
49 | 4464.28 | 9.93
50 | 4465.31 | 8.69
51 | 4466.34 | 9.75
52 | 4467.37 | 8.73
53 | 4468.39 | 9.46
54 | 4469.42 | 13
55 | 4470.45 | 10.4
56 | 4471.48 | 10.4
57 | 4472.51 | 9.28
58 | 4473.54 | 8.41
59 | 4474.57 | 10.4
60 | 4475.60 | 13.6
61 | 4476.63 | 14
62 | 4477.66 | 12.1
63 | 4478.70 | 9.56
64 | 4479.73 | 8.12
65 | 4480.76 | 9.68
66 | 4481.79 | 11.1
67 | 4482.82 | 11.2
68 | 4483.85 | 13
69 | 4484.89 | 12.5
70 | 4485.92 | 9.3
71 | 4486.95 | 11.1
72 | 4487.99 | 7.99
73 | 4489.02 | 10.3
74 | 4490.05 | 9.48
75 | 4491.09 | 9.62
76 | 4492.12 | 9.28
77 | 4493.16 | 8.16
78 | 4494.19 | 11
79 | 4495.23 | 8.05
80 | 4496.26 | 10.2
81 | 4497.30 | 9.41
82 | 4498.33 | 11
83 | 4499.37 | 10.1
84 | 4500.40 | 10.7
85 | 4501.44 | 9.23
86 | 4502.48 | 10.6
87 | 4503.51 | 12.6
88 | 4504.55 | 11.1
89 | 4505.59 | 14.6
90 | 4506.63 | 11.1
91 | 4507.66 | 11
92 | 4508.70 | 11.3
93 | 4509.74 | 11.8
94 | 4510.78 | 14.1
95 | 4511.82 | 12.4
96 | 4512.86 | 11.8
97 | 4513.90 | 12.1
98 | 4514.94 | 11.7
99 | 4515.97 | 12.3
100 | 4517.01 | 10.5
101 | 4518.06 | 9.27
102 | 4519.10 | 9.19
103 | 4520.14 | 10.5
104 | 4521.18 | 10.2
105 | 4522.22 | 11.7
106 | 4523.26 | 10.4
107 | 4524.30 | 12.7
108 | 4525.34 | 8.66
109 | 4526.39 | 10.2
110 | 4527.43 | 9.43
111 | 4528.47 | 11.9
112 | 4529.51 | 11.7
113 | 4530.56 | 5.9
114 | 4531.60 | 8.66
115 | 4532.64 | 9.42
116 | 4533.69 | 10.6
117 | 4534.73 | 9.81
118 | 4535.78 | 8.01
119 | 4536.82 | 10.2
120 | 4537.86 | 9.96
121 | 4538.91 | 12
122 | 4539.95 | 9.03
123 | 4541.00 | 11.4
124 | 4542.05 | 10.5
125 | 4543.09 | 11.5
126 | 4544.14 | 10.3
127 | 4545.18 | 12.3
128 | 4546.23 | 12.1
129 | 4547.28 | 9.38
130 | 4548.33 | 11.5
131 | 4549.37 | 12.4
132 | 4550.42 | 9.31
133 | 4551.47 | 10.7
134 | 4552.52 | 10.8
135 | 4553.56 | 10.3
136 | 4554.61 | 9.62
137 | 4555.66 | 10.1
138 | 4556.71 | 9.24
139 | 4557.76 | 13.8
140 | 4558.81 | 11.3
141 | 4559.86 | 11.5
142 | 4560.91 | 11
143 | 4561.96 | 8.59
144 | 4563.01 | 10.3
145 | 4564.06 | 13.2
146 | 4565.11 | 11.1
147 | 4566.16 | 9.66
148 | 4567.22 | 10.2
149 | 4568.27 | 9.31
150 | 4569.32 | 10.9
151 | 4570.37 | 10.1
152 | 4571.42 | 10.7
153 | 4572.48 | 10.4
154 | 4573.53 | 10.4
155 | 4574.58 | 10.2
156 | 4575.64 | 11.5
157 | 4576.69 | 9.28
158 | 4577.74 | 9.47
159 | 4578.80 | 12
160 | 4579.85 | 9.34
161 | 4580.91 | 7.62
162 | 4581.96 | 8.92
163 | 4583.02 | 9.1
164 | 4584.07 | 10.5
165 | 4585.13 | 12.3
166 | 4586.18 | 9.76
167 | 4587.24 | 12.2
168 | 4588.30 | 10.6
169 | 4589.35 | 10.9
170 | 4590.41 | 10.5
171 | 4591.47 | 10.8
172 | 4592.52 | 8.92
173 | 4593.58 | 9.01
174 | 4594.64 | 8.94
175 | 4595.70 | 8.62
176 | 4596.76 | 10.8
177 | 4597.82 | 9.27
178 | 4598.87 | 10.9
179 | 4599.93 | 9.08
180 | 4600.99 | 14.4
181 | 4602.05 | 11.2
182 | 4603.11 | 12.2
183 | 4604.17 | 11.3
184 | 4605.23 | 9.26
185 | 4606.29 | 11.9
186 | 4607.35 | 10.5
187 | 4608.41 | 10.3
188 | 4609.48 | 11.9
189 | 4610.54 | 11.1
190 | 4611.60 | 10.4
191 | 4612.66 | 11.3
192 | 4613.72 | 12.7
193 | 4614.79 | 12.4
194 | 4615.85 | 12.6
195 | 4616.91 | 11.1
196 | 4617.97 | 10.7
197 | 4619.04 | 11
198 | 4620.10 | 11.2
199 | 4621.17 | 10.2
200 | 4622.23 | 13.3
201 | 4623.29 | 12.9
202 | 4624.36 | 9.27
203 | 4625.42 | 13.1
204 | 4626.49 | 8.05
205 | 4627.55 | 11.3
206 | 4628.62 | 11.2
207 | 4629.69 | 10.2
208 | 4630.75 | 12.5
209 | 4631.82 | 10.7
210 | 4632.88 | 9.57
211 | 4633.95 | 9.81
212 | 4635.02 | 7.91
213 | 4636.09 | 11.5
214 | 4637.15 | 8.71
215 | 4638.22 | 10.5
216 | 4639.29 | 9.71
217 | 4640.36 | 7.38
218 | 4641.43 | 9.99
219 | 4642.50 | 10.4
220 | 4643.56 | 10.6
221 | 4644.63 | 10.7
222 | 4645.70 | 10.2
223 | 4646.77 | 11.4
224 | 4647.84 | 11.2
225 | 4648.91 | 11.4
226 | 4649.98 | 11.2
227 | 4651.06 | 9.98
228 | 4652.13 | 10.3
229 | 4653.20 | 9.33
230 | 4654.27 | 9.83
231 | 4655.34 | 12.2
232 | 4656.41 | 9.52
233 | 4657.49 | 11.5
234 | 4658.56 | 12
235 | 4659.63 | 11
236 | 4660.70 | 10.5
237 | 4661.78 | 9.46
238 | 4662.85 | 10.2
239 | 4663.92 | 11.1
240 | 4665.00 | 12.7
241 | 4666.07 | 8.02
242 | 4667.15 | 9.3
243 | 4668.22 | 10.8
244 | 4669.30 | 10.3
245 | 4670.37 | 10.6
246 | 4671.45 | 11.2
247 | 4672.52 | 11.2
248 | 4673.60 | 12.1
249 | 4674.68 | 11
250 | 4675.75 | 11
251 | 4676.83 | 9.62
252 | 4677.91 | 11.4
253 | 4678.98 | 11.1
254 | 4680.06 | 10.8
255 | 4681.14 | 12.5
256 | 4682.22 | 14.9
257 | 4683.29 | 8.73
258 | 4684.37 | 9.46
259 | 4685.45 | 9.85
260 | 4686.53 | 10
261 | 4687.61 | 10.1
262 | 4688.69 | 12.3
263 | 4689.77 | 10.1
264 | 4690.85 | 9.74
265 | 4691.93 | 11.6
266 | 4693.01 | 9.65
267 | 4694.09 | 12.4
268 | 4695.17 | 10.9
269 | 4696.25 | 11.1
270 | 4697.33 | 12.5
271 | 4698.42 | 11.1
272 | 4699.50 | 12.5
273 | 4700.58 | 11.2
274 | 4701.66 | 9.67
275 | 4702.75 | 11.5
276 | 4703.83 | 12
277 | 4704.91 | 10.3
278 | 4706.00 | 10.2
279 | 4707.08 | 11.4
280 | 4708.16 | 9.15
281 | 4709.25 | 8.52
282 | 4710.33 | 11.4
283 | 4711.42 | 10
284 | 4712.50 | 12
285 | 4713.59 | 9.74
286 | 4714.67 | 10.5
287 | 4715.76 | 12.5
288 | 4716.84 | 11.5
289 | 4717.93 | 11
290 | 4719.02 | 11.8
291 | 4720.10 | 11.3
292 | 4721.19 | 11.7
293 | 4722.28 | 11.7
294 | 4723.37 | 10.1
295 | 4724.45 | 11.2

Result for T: 1.4 angstrom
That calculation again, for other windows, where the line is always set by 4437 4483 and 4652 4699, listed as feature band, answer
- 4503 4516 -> -2.6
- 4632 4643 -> 1.1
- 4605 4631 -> -1.6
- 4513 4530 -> -1.0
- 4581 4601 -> 0.6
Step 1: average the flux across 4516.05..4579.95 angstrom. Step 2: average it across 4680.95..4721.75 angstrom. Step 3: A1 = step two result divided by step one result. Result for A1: 1.0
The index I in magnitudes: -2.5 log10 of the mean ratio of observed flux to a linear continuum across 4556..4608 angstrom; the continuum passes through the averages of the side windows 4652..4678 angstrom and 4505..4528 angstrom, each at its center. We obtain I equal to 0.05 mag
